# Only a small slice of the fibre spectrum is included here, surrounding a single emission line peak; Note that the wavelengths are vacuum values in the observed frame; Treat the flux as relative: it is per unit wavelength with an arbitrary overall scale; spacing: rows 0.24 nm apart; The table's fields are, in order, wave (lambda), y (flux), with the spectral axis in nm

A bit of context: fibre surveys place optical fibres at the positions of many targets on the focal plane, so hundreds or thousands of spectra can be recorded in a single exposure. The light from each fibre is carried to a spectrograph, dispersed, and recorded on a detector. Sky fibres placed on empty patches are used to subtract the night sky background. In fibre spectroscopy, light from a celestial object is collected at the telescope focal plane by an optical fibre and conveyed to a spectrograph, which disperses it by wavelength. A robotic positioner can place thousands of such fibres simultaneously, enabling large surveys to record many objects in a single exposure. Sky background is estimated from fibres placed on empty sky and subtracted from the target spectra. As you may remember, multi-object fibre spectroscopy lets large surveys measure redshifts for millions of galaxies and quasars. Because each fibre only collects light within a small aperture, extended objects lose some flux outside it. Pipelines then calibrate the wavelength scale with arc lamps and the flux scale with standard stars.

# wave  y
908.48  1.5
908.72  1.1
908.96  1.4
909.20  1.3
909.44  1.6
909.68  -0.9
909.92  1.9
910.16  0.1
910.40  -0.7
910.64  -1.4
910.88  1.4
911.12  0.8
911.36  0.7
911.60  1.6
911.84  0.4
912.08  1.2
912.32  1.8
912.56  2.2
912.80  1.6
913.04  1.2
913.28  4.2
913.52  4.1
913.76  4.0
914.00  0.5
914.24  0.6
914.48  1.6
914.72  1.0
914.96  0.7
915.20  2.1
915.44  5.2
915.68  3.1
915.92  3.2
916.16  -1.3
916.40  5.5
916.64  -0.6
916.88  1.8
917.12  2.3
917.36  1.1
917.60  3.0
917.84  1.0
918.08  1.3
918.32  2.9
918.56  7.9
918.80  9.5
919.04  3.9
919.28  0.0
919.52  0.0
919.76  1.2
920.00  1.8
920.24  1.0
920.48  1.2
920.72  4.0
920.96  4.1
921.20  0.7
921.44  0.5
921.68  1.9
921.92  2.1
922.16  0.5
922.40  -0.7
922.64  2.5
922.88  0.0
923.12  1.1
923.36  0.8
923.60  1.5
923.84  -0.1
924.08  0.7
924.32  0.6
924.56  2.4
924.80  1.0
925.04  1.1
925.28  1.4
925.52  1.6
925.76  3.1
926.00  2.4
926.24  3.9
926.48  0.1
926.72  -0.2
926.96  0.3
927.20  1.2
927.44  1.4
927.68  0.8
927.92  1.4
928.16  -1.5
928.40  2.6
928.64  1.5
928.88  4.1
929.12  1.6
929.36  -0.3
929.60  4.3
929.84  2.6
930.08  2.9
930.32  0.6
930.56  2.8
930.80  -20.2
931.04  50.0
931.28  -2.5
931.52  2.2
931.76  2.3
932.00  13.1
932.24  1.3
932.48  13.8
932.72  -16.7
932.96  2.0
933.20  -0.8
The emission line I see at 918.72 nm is H-beta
